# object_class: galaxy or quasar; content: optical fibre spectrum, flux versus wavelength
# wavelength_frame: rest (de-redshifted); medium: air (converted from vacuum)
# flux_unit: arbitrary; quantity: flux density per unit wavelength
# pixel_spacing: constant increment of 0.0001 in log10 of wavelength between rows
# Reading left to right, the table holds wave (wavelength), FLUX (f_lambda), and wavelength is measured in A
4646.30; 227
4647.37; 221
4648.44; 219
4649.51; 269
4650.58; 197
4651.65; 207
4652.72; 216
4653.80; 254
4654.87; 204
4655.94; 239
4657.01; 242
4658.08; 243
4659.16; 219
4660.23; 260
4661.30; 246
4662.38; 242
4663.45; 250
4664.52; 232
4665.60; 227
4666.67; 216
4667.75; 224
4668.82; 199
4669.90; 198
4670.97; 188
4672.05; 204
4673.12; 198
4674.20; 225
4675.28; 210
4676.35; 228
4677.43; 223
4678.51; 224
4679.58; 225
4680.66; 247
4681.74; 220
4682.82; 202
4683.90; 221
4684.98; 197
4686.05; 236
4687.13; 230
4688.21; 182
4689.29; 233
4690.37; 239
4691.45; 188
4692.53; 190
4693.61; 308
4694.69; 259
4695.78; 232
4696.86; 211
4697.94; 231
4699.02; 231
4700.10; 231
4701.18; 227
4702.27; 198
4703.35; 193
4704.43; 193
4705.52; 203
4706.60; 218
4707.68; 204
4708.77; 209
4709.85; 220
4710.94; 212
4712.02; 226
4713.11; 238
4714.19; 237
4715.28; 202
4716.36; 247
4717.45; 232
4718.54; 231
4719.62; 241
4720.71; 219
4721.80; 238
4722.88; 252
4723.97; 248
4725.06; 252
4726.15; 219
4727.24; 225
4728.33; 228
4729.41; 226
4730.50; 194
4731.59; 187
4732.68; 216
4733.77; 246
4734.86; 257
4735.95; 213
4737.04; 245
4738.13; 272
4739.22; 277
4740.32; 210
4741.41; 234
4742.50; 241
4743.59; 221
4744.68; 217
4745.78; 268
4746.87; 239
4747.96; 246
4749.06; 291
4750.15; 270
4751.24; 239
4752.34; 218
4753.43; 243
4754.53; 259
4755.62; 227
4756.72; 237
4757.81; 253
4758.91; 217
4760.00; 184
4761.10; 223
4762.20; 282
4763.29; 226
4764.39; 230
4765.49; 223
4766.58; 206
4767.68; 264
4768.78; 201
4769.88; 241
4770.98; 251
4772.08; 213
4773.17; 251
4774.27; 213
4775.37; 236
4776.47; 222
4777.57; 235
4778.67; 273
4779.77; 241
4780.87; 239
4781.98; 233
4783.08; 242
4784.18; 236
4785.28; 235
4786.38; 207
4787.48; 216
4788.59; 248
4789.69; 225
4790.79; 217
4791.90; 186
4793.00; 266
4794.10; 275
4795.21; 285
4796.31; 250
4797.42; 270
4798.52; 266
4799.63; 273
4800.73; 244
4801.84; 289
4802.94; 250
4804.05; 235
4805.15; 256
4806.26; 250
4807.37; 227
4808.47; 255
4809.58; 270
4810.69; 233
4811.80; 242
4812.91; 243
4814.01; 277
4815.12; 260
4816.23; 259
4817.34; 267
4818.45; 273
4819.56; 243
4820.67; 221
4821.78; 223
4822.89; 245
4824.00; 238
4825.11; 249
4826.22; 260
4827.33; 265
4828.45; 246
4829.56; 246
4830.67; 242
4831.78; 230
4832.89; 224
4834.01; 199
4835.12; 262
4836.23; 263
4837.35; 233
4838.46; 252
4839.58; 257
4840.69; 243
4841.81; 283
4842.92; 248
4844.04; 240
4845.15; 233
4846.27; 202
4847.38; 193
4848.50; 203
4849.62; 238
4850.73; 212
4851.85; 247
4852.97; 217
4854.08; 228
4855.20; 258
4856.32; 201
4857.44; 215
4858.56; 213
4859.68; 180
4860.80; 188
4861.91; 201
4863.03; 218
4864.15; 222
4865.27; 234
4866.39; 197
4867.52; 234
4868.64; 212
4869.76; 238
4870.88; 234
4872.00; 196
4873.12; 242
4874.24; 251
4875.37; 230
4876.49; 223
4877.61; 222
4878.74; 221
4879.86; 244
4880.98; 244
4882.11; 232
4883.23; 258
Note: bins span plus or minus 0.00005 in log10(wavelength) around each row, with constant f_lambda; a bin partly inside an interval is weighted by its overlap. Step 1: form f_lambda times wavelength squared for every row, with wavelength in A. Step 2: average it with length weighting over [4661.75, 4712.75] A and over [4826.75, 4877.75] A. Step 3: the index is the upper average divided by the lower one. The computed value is 1.1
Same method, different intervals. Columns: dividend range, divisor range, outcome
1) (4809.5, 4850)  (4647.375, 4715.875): 1.16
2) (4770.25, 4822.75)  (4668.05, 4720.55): 1.17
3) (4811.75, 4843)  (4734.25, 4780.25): 1.07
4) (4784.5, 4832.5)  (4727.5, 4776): 1.08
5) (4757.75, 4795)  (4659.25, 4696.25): 1.09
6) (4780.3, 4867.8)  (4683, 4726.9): 1.12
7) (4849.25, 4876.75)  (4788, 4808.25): 0.91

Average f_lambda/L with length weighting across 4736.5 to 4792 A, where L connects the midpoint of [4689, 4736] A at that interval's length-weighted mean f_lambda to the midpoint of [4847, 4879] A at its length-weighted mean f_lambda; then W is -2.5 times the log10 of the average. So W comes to -0.06 mag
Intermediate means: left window 225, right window 220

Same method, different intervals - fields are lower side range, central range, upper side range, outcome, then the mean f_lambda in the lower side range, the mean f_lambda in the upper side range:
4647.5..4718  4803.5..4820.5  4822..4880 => -0.11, 223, 230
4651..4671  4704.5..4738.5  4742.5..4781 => 0.03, 227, 237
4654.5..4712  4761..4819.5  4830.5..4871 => -0.09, 221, 227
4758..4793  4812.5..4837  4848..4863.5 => -0.12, 230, 216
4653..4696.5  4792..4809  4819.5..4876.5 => -0.13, 225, 230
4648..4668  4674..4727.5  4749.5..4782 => 0.04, 232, 235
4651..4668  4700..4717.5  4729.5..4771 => 0.09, 232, 236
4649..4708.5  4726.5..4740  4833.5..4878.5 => -0.04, 222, 227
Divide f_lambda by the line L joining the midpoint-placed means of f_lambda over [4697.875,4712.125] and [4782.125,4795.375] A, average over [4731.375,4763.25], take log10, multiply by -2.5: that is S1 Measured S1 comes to -0.071 mag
